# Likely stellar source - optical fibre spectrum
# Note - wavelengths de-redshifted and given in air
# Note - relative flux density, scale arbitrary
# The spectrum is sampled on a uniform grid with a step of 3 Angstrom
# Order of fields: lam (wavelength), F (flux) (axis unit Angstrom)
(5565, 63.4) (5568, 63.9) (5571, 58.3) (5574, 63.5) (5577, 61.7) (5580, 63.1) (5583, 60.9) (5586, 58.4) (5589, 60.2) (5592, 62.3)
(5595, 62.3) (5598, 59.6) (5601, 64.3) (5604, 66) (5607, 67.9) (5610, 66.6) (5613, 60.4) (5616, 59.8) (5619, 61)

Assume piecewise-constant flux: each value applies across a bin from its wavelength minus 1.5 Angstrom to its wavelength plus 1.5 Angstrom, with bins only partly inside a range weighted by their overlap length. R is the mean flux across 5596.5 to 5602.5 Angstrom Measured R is 61.9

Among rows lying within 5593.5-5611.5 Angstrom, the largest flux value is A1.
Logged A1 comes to 67.9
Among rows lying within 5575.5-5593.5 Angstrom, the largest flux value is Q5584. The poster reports 63.1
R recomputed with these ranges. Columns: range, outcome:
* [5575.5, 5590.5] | 60.9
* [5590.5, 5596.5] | 62.3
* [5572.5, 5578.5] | 62.6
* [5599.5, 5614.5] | 65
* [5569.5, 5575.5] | 60.9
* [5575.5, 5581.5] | 62.4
